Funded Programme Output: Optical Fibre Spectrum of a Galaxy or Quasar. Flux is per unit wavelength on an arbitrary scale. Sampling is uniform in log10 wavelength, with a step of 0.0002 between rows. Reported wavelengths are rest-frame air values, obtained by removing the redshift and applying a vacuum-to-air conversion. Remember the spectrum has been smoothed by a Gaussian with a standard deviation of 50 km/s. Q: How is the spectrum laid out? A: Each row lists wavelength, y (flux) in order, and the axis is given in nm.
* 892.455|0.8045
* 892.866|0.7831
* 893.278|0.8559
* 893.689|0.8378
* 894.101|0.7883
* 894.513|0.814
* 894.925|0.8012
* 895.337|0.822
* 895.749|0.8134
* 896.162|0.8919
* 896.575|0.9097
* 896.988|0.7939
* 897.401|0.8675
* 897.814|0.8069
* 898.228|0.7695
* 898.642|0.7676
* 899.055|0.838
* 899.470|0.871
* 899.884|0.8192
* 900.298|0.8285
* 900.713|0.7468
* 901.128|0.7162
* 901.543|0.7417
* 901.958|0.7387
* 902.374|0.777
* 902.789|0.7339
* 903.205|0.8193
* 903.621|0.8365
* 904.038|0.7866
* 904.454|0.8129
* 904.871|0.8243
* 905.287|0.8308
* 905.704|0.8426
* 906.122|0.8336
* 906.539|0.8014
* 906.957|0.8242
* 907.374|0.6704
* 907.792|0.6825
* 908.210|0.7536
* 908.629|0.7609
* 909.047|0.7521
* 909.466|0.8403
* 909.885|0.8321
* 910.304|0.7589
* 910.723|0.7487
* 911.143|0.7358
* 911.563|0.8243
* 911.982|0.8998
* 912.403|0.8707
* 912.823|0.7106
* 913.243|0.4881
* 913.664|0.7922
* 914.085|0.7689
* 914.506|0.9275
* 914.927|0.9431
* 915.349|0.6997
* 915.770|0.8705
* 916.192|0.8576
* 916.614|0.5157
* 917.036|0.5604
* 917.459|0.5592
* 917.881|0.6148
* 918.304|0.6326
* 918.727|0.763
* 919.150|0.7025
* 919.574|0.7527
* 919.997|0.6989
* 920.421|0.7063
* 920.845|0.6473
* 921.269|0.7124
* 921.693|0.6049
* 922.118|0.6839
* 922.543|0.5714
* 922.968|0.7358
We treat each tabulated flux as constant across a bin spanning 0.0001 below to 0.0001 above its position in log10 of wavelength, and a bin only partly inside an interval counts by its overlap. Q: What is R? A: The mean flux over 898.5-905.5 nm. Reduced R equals 0.794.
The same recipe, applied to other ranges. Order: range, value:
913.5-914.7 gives 0.83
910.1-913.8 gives 0.758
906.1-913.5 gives 0.764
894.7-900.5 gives 0.829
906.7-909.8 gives 0.759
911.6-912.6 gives 0.875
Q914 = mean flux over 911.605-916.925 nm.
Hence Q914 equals 0.776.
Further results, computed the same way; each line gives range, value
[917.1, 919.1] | 0.641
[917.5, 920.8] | 0.686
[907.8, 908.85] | 0.743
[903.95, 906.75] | 0.82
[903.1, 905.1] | 0.816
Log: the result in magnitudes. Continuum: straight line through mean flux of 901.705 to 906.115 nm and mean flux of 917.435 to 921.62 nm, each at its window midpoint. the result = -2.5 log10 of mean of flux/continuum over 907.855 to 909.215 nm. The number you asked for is 0.026 mag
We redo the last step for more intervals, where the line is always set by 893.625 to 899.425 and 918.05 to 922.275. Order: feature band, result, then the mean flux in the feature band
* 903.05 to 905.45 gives -0.05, 0.818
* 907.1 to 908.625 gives 0.06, 0.715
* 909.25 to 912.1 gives -0.08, 0.803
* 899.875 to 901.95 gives 0.05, 0.763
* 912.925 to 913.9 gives 0.12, 0.651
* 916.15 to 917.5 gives 0.18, 0.602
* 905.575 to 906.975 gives -0.08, 0.824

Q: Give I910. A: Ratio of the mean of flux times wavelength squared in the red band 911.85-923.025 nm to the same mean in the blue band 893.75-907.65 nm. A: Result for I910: 0.92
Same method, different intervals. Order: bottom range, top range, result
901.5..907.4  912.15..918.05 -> 0.94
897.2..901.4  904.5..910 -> 1.00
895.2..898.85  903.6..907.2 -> 1.01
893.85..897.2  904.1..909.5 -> 0.97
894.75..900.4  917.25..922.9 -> 0.85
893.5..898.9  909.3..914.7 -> 0.99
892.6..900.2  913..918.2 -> 0.90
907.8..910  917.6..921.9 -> 0.90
